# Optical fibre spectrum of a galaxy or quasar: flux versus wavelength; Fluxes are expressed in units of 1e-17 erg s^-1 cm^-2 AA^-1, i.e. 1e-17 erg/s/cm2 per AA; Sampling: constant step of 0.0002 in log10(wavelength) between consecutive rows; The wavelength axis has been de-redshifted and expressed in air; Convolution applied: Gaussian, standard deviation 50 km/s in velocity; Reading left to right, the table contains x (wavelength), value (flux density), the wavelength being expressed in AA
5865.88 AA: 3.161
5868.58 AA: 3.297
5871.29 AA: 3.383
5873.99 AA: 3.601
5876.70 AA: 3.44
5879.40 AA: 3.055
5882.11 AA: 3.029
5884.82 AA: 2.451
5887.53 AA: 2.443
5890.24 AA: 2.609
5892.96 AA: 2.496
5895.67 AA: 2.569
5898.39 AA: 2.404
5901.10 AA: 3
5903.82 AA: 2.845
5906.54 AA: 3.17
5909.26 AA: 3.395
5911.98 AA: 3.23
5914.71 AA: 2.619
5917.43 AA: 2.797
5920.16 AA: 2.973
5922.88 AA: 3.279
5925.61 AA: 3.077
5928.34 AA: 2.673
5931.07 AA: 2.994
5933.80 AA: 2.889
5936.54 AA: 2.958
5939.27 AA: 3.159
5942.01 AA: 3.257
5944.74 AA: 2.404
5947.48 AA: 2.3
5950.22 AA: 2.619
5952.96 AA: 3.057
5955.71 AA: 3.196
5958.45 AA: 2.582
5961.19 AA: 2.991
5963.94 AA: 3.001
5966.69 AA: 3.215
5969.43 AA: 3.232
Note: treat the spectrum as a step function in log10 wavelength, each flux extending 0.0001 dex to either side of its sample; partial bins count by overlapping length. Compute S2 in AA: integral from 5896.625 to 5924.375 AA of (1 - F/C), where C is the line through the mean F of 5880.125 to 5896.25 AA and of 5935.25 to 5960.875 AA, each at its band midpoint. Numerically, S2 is -2.7 AA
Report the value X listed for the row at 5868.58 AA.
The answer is 3.297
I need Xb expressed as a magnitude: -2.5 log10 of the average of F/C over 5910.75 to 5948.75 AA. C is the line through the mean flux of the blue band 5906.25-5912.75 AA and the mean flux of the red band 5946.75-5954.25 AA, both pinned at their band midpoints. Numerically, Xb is 0.031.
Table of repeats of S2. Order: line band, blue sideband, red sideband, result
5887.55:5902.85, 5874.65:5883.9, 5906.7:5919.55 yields 2.4 AA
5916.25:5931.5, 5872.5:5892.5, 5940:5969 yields -0.3 AA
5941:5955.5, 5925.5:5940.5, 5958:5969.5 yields 1.1 AA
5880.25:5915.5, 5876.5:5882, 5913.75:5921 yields 2.1 AA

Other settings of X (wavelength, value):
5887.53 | 2.443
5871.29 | 3.383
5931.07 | 2.994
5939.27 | 3.159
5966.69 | 3.215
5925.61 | 3.077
